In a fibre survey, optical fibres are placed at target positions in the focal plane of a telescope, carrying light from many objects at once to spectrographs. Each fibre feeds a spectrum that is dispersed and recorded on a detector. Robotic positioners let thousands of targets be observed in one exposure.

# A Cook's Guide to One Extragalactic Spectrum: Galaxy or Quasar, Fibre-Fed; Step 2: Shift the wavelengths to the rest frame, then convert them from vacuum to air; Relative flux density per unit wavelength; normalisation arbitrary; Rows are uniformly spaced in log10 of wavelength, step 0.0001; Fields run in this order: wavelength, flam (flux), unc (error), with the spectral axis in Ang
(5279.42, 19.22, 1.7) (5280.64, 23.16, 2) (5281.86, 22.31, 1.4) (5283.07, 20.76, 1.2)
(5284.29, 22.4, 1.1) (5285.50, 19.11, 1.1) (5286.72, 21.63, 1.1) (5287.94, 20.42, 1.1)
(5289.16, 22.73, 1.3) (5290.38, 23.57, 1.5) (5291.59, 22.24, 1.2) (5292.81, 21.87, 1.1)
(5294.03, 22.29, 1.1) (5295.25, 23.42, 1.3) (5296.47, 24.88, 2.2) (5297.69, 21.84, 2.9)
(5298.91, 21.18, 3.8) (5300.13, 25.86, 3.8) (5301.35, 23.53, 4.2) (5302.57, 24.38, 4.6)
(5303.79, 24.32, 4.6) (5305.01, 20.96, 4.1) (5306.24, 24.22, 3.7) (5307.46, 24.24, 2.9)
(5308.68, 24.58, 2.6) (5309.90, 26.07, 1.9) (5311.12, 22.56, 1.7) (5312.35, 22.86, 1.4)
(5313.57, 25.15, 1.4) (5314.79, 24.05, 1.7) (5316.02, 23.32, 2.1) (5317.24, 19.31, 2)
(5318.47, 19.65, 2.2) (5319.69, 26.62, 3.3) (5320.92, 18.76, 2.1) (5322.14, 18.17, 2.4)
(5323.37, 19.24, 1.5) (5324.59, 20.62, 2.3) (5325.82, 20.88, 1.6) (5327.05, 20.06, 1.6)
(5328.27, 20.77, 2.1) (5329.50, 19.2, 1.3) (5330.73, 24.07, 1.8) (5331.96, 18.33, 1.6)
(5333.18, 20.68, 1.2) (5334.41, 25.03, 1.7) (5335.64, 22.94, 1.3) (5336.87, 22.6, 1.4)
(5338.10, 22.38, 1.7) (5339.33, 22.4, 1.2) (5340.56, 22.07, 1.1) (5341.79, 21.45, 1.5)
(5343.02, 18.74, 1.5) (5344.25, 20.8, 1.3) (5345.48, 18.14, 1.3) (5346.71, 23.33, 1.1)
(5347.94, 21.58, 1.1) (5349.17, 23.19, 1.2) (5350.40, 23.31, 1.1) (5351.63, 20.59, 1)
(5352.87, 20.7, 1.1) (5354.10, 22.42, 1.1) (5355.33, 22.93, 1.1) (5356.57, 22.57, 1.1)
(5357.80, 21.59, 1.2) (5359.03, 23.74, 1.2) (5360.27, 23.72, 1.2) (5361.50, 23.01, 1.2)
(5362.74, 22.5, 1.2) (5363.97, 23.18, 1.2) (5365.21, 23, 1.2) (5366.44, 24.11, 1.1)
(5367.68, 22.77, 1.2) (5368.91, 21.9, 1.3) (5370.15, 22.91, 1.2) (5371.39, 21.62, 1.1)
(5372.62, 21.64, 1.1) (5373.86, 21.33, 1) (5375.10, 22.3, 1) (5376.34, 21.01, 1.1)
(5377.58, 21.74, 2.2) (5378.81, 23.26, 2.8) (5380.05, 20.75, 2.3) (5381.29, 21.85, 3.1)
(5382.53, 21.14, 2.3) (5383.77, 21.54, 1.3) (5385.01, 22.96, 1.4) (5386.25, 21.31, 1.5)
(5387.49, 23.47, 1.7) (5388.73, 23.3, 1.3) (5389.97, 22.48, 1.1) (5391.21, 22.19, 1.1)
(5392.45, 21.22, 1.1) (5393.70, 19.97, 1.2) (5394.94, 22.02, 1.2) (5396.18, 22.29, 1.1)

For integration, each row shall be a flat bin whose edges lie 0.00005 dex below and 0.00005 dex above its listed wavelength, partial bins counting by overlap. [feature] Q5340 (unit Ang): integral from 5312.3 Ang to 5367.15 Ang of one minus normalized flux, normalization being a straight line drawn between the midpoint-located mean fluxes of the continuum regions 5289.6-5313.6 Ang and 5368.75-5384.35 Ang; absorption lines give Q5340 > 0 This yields 1.8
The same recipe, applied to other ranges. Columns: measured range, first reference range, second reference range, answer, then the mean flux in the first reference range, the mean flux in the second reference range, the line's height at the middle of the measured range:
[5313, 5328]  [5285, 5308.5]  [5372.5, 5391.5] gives 0.9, 22.8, 22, 22.6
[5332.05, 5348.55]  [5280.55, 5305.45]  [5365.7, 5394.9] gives 0.5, 22.5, 22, 22.3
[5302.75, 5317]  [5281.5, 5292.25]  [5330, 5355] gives -1.3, 21.7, 21.7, 21.7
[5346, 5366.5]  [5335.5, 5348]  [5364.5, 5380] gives -0.7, 21.4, 22.2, 21.8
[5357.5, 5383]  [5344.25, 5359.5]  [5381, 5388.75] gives -0.3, 22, 22.2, 22.1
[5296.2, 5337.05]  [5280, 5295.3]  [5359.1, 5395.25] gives -0.6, 21.9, 22.2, 22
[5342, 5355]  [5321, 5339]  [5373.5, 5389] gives 0.0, 21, 22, 21.4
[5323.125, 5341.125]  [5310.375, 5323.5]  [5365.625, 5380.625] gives 0.4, 21.9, 22.1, 22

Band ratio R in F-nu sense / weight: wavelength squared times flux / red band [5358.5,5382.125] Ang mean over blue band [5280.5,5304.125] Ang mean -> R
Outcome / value 1.0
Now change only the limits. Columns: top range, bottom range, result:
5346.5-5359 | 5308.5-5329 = 1.03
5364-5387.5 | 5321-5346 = 1.08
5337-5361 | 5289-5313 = 0.95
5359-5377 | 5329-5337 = 1.05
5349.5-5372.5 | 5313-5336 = 1.07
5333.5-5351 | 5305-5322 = 0.97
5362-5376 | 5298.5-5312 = 0.96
